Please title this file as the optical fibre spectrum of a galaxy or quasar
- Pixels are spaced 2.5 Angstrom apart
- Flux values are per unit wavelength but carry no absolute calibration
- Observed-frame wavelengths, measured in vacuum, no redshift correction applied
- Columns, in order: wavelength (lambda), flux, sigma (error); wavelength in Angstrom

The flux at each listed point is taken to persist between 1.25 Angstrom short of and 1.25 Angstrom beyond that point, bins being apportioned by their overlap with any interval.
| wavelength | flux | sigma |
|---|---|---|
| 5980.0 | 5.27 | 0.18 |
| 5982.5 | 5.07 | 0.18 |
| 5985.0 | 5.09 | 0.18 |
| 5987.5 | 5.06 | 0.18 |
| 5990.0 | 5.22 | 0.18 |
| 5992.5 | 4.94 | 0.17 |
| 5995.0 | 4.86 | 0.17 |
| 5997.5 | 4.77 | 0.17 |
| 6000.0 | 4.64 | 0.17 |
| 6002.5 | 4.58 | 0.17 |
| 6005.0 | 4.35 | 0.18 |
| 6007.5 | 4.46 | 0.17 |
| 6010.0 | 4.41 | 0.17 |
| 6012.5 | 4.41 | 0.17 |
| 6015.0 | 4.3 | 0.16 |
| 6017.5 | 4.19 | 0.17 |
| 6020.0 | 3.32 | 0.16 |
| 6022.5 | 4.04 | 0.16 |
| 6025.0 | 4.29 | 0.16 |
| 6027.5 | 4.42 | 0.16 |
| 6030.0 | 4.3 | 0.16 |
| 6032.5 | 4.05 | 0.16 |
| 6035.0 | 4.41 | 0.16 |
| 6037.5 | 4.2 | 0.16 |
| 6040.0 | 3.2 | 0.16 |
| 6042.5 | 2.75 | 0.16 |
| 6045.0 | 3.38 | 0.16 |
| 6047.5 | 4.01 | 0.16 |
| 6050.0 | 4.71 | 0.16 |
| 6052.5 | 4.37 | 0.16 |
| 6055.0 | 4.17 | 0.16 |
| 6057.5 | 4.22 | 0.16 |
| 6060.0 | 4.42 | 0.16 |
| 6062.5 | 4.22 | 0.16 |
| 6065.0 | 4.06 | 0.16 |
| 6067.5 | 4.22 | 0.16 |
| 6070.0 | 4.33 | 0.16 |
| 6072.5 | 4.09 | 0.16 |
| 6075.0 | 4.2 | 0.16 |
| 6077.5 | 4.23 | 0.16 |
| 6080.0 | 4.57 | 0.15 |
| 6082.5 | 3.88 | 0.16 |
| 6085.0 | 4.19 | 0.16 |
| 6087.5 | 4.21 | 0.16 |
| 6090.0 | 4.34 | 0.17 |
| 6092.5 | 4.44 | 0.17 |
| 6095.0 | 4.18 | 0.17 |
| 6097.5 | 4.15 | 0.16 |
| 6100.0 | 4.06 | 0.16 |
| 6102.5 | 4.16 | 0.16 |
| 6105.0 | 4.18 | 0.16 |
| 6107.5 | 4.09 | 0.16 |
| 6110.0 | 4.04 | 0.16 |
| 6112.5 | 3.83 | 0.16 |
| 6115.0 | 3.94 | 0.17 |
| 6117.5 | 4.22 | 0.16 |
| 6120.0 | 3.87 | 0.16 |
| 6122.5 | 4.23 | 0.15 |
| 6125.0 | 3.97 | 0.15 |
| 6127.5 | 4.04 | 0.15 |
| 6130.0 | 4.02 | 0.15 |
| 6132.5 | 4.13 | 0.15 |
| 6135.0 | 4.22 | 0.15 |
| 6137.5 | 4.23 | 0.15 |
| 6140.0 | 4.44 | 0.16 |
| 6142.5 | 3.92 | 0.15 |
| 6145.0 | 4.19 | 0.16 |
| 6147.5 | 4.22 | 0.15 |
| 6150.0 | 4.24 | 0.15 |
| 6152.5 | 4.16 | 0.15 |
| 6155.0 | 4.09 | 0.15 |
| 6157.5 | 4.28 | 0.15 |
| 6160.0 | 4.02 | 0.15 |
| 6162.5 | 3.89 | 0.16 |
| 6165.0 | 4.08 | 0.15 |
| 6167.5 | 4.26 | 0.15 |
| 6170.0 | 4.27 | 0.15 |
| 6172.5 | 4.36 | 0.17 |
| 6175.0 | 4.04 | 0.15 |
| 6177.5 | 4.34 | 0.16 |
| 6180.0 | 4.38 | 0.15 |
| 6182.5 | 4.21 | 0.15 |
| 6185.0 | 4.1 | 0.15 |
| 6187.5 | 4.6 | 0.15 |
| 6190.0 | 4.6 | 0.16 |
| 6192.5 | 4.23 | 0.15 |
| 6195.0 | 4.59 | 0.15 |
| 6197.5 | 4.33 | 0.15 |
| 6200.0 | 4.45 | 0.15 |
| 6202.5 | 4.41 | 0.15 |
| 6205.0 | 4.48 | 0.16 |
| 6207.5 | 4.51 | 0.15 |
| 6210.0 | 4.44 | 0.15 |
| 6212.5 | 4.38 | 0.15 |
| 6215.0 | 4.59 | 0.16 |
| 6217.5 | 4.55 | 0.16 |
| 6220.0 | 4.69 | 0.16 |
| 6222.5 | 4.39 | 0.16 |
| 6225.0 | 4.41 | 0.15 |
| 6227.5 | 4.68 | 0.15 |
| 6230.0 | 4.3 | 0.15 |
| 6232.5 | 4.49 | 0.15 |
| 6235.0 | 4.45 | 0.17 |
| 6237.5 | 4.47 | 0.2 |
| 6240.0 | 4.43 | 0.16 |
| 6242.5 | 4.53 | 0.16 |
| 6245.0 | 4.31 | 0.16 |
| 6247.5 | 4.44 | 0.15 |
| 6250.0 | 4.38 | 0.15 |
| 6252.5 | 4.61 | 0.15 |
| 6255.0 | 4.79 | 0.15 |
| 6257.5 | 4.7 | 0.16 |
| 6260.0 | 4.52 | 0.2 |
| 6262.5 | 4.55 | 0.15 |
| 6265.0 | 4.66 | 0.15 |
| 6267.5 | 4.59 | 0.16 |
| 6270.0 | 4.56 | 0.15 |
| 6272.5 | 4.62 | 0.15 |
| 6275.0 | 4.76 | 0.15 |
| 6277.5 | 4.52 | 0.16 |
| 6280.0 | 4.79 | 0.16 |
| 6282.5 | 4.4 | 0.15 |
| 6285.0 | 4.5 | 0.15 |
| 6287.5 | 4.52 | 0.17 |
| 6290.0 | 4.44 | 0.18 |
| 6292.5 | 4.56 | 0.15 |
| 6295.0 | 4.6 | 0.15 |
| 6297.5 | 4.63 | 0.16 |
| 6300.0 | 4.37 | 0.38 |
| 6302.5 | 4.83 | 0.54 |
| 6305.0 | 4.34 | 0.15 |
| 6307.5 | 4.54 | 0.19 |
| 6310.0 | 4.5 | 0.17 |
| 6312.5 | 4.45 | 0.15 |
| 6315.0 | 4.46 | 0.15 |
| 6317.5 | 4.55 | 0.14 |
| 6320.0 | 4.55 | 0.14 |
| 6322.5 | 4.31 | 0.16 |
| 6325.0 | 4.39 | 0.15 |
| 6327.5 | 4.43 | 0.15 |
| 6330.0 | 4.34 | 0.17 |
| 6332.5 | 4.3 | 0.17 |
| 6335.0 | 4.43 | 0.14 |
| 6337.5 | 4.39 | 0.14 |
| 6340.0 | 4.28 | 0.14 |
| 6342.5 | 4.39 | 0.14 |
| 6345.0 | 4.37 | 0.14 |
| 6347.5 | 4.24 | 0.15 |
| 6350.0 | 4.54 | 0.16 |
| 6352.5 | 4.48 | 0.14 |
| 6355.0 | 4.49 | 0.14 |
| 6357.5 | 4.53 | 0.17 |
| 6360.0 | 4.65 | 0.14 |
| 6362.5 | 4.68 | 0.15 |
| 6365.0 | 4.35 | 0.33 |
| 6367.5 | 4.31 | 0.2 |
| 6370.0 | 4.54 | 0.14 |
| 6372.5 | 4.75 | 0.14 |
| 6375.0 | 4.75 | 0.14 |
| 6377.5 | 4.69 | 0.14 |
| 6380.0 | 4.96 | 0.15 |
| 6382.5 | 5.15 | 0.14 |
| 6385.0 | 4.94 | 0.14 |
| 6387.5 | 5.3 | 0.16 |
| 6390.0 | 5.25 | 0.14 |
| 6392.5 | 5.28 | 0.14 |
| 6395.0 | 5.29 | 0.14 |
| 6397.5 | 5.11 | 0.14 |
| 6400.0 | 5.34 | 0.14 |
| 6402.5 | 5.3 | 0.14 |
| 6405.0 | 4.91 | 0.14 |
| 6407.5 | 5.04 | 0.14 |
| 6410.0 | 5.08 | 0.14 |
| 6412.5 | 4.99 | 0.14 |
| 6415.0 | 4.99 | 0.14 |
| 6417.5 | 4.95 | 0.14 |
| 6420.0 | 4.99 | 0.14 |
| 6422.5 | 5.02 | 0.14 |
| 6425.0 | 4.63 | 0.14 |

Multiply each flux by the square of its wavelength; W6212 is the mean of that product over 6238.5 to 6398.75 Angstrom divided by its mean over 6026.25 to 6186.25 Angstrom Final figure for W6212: 1.19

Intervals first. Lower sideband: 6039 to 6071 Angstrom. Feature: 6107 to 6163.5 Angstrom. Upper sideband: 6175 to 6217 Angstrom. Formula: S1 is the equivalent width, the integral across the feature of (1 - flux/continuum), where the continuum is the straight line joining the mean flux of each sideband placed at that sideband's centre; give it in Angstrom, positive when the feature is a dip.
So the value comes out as 1.8 Angstrom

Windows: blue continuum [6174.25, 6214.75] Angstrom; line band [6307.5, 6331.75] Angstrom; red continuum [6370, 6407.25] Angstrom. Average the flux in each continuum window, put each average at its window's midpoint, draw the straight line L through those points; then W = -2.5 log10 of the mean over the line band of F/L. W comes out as 0.088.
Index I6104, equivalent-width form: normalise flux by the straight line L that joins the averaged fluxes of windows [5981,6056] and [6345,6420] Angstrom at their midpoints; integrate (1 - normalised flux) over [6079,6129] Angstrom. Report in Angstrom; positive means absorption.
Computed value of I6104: 3.7 Angstrom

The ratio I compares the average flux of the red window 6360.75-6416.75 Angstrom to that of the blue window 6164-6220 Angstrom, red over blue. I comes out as 1.13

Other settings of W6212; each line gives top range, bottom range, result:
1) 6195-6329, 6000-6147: 1.16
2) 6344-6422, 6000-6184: 1.28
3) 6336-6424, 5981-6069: 1.25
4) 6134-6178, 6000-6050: 1.07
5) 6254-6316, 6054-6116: 1.17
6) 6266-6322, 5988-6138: 1.17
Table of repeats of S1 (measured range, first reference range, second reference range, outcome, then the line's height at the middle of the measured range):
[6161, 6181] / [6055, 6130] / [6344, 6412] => 0.66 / 4.34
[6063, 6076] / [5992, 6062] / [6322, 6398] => 0.26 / 4.27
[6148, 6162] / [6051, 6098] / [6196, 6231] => 0.73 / 4.38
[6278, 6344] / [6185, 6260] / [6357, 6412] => 3.50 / 4.72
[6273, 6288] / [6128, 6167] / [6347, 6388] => -0.43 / 4.46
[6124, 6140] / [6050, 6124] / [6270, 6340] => 0.45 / 4.25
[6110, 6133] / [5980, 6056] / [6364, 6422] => 2.52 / 4.52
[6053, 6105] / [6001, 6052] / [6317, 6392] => -0.55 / 4.17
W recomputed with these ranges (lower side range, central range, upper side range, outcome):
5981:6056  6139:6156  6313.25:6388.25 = 0.06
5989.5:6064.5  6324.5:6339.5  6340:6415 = 0.09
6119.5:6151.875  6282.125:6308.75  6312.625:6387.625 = -0.02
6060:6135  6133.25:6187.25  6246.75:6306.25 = 0.03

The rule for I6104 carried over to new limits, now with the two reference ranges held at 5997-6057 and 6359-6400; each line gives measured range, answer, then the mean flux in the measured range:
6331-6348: 1.6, 4.35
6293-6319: 1.1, 4.53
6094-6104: 0.4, 4.14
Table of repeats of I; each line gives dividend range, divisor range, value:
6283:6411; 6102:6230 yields 1.09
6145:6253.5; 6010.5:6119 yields 1.06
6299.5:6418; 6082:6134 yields 1.14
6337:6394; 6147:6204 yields 1.09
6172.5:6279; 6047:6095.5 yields 1.05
